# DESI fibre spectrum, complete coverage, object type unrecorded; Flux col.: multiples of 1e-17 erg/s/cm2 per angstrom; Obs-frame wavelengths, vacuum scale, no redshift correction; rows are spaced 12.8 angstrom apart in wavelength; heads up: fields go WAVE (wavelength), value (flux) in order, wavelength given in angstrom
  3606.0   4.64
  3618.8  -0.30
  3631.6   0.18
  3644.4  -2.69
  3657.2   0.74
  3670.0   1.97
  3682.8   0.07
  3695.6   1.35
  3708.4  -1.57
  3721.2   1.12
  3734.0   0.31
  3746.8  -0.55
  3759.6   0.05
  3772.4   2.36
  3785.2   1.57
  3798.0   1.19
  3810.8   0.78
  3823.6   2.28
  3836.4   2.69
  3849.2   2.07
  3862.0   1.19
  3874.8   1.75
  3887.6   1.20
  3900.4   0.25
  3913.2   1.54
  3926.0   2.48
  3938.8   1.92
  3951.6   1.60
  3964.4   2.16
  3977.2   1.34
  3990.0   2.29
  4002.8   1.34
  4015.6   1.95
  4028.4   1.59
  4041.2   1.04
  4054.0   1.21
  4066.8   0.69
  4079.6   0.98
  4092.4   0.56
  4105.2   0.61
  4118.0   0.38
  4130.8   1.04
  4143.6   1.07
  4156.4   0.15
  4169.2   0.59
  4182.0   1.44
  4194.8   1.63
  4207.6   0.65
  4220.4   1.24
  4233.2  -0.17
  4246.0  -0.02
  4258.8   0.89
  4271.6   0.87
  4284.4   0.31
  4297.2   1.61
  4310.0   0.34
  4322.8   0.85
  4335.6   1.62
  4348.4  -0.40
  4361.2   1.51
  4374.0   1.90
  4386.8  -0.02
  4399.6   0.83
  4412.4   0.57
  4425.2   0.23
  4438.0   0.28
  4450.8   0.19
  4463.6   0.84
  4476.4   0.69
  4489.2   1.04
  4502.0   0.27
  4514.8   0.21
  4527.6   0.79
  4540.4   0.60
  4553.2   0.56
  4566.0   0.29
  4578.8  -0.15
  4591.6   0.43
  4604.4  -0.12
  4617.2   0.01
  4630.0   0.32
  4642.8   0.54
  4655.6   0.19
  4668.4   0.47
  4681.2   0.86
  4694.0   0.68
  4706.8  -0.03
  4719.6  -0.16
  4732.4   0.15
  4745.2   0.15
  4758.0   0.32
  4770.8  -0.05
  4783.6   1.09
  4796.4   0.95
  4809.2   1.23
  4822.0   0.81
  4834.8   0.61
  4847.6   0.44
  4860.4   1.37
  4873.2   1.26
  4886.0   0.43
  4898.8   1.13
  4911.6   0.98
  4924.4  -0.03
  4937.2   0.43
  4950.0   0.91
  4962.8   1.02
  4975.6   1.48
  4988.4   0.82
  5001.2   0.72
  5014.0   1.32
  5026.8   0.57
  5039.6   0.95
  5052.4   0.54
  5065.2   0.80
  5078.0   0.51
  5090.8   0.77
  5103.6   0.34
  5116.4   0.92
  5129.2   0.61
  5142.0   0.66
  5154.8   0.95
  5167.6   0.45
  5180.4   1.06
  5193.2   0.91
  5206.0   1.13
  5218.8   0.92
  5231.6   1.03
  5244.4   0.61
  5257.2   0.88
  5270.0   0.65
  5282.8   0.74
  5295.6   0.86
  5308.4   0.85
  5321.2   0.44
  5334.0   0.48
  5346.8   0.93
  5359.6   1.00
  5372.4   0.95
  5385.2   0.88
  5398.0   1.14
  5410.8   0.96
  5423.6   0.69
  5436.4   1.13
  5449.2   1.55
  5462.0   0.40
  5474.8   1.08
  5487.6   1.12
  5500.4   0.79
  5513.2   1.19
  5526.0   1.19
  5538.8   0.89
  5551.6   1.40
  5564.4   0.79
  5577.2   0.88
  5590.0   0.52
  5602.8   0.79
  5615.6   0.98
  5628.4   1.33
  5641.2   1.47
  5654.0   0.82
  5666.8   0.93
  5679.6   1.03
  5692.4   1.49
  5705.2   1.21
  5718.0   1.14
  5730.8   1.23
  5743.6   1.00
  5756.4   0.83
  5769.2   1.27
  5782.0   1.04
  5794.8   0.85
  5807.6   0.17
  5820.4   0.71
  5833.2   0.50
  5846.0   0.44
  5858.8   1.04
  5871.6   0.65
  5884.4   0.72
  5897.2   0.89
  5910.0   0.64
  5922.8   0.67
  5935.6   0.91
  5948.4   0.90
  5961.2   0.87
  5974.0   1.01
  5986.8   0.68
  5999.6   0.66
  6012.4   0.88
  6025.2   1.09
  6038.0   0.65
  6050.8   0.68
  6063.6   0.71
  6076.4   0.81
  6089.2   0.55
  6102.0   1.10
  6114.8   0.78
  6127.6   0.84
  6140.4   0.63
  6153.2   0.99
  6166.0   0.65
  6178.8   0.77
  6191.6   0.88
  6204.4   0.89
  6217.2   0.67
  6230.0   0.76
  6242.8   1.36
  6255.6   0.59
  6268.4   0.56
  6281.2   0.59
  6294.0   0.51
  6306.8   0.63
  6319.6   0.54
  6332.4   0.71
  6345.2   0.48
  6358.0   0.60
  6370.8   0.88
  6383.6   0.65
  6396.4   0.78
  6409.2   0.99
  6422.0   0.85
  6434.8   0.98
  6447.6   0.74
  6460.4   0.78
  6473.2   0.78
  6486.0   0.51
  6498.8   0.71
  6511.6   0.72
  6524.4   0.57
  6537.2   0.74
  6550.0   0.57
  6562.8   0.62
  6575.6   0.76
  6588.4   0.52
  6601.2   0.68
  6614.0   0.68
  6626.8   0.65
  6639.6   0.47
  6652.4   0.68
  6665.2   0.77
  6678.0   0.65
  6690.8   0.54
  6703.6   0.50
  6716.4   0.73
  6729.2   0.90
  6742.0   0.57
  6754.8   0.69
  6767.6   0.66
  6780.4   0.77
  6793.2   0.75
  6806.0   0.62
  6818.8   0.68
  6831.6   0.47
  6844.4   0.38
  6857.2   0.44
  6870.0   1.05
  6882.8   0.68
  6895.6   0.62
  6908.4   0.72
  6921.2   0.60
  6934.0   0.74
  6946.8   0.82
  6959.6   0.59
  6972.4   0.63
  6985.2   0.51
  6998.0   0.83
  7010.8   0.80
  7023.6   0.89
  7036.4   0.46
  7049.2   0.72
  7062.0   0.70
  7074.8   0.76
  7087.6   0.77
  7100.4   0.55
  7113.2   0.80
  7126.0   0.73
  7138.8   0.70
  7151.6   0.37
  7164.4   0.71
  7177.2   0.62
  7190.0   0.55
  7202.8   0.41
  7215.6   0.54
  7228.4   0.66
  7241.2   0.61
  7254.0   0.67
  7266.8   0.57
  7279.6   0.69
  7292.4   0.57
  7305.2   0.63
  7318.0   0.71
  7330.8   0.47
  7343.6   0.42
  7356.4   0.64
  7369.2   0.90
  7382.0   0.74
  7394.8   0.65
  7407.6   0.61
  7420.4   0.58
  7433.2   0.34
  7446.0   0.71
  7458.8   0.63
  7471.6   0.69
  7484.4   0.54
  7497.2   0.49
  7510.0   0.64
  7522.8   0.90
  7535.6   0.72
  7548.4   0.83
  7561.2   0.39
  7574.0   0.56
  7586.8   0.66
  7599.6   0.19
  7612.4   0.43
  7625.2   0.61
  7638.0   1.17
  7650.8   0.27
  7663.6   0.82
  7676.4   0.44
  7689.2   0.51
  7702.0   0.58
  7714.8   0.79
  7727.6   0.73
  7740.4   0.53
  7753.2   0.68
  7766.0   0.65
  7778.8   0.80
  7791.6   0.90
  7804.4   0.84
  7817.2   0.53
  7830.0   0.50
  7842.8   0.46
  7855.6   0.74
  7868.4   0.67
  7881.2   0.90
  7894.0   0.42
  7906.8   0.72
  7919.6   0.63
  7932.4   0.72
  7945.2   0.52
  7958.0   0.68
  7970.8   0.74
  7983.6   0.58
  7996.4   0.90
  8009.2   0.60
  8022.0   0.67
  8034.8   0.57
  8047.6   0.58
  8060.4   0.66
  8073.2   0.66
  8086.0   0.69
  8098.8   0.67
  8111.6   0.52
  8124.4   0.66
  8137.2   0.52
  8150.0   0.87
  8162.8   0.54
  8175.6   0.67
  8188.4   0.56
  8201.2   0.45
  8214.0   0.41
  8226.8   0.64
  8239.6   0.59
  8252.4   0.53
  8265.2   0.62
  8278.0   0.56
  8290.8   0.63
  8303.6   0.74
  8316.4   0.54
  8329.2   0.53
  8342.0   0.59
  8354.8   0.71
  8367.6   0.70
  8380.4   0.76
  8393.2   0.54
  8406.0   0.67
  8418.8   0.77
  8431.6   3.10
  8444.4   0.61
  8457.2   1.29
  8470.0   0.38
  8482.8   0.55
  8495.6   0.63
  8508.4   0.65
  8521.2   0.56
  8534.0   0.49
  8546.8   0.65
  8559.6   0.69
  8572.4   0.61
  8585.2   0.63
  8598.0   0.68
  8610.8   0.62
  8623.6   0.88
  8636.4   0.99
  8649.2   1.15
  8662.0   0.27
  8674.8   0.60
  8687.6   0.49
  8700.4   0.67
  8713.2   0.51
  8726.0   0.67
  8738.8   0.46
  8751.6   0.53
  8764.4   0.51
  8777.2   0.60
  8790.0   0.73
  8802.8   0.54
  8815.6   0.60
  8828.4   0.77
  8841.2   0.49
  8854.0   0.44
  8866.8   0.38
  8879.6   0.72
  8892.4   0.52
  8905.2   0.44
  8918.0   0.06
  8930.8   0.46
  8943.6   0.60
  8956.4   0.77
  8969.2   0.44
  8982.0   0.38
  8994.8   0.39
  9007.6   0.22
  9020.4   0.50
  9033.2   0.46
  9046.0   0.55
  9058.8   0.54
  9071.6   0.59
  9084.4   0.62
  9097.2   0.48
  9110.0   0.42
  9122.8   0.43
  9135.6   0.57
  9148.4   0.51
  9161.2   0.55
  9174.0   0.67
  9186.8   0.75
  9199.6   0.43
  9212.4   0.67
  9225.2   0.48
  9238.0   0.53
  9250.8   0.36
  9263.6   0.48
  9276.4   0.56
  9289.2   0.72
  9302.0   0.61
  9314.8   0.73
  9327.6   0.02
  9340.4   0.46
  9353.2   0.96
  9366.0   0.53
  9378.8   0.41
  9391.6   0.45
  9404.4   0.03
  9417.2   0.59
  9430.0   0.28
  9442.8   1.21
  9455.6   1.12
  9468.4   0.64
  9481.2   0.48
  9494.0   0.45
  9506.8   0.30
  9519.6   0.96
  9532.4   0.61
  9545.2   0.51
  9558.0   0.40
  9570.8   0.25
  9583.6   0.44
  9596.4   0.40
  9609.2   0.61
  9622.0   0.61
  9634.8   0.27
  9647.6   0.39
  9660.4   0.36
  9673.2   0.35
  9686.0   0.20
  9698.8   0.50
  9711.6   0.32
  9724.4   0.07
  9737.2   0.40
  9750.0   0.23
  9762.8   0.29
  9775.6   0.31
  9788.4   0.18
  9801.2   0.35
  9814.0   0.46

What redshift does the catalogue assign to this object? 0.285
